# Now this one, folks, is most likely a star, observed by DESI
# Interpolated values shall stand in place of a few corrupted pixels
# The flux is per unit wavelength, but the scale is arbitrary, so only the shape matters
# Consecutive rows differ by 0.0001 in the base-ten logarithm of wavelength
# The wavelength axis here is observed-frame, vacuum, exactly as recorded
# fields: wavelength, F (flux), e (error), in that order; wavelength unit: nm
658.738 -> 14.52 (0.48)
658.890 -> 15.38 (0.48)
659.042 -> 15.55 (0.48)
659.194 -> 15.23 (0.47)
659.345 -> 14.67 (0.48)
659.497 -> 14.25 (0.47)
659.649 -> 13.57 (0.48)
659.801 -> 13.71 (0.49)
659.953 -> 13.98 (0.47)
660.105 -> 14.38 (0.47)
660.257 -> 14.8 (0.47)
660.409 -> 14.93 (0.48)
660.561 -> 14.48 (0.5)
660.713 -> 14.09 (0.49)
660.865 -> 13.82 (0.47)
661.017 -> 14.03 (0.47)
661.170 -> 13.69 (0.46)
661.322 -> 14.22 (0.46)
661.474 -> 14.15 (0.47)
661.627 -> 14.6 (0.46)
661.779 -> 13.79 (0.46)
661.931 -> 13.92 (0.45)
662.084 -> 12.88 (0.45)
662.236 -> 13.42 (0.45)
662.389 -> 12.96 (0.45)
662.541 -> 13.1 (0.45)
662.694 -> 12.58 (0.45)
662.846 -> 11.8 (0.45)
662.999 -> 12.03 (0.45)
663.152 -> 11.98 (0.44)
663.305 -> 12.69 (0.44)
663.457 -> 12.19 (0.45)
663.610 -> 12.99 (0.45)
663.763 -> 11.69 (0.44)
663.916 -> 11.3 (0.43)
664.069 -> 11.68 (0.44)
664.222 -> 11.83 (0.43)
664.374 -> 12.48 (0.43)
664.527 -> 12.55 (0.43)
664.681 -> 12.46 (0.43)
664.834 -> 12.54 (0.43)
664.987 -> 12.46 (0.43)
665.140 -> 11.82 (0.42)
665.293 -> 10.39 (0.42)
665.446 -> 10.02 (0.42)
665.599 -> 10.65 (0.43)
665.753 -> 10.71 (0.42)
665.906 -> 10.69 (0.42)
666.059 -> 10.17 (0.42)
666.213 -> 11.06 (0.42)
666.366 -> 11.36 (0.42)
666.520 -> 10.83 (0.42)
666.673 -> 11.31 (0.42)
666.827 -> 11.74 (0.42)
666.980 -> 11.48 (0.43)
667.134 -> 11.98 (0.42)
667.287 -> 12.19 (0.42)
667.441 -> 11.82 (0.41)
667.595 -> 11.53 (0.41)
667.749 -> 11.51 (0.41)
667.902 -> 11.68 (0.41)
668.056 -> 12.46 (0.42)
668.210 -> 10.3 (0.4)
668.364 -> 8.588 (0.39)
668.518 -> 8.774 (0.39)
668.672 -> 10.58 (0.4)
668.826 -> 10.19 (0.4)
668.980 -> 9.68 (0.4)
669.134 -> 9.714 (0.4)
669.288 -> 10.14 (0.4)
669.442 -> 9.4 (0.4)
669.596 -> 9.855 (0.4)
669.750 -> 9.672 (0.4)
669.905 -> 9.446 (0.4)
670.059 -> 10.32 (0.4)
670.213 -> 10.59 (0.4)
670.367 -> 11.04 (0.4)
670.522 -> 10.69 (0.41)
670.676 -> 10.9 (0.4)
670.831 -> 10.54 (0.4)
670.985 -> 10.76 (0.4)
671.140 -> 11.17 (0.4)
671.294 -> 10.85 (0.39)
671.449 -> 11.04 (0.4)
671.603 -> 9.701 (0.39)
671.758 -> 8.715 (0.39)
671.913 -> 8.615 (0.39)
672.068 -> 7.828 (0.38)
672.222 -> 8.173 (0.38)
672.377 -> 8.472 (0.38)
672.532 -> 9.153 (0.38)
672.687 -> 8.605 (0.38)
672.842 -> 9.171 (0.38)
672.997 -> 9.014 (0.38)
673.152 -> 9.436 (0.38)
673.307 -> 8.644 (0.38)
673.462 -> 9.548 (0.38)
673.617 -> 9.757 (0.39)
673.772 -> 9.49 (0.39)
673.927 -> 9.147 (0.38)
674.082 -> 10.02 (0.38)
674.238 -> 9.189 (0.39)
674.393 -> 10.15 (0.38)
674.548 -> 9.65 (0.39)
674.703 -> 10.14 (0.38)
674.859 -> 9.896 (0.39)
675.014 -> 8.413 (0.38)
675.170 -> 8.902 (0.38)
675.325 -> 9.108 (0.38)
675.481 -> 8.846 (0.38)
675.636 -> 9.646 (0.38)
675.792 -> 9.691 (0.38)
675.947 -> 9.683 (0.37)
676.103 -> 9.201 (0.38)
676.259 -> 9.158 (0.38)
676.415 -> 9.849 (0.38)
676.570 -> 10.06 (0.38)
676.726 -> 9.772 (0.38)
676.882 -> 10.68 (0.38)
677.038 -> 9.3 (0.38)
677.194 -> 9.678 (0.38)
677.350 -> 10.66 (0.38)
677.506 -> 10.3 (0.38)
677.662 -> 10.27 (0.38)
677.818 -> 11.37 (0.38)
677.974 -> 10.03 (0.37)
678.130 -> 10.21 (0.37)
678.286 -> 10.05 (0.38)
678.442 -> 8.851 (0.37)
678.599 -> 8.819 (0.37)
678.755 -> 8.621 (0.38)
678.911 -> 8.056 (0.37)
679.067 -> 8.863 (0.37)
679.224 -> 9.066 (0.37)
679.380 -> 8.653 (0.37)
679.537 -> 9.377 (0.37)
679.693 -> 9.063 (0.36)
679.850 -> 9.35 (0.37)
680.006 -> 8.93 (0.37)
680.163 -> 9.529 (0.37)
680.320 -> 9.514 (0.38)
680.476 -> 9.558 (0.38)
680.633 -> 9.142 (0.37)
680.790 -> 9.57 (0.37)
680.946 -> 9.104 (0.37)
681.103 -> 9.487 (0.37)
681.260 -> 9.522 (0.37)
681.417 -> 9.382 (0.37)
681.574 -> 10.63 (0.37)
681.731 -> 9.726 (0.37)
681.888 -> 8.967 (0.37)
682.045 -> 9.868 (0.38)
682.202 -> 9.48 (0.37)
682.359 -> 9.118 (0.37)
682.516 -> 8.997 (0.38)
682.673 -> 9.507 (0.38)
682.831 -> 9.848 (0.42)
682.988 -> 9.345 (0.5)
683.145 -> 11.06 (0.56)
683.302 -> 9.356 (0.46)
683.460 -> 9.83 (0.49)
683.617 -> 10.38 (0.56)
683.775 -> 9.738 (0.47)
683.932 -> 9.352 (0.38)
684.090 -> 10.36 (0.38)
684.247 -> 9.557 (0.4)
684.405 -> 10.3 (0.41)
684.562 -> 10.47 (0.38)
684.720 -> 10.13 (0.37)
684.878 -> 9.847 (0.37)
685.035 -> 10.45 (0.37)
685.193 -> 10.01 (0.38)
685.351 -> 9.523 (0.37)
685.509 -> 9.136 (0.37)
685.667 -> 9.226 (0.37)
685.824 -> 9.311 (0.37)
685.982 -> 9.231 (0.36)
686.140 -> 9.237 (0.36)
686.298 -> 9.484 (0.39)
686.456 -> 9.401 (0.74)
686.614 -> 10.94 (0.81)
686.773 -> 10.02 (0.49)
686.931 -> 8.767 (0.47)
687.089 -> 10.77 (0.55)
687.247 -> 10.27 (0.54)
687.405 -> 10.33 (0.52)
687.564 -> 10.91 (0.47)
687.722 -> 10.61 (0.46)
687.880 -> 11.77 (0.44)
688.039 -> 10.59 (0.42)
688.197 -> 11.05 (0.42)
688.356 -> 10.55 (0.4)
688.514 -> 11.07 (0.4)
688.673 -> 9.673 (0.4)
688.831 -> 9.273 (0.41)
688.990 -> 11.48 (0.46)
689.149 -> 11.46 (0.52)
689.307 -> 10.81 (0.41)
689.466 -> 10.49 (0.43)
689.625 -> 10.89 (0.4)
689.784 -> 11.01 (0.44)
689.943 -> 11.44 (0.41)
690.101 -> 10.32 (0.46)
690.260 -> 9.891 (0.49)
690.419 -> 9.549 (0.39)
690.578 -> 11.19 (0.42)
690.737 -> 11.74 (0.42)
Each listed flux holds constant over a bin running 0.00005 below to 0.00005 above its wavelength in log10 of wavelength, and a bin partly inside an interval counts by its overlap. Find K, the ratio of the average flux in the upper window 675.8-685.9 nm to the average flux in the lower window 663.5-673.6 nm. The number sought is 0.9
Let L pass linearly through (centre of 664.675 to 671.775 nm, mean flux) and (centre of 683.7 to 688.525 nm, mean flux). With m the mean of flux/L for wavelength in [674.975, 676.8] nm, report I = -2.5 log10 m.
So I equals 0.12 mag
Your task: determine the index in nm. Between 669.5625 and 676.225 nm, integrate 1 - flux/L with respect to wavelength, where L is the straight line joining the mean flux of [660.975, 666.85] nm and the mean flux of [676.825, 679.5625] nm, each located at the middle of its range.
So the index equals 0.613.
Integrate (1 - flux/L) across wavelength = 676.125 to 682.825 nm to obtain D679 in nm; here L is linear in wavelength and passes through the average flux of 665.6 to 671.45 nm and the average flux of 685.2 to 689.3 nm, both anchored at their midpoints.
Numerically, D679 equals 0.557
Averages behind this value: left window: 10.7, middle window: 9.53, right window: 10.2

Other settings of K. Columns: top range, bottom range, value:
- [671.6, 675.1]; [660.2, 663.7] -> 0.68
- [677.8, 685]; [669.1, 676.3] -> 1.00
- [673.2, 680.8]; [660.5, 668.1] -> 0.77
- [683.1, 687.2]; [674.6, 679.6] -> 1.03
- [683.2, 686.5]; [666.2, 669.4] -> 0.90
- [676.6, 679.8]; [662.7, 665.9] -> 0.81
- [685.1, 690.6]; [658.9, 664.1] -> 0.76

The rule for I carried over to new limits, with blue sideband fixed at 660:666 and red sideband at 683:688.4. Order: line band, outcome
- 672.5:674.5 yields 0.22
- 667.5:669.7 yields 0.17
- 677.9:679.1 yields 0.18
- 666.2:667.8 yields 0.07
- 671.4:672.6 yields 0.29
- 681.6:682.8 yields 0.11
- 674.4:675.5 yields 0.21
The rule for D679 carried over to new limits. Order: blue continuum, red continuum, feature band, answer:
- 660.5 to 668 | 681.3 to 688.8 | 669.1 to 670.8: 0.21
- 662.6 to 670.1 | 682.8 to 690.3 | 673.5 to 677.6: 0.42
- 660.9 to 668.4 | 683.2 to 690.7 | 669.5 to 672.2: 0.35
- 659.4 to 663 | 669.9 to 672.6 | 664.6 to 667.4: 0.14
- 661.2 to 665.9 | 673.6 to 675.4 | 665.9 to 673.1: 0.36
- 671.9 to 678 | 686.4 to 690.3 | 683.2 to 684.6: 0.04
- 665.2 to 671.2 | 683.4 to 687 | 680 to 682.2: 0.10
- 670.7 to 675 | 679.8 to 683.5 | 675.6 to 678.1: -0.12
